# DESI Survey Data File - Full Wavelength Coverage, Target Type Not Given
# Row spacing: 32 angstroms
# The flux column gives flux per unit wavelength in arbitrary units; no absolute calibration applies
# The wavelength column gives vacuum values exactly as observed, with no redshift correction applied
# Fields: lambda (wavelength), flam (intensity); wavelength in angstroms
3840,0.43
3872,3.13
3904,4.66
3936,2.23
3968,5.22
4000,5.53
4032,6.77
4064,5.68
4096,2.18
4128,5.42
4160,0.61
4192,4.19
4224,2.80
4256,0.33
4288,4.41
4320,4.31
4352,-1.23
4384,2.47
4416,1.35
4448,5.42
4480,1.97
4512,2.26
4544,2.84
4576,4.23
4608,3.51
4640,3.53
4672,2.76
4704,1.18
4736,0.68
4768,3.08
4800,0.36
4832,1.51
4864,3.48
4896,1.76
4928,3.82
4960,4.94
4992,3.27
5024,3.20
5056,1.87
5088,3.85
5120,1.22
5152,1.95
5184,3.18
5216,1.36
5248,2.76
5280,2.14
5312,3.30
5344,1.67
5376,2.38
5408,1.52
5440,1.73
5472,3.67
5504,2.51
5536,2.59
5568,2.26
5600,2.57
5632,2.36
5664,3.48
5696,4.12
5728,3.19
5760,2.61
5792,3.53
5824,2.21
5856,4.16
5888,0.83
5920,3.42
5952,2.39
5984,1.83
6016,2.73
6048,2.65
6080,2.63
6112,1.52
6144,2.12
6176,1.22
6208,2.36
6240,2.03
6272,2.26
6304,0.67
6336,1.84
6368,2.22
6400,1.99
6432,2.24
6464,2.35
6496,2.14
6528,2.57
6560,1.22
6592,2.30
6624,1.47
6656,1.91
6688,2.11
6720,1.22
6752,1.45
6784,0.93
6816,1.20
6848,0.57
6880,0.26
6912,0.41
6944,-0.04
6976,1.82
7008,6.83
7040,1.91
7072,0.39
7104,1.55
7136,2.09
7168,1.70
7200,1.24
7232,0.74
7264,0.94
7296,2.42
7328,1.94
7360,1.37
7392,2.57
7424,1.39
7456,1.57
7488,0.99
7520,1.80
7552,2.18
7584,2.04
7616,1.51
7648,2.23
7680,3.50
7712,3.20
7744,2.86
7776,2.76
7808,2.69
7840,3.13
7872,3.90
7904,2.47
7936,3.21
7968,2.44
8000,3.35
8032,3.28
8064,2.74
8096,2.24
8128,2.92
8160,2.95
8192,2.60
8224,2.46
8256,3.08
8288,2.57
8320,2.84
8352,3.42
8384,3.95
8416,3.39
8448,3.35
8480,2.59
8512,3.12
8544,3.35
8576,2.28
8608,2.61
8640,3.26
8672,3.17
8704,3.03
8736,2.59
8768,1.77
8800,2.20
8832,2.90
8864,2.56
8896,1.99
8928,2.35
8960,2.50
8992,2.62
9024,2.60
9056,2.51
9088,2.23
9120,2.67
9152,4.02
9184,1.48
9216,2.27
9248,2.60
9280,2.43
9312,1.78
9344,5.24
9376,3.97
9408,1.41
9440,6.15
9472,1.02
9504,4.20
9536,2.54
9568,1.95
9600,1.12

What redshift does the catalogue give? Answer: 0.88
